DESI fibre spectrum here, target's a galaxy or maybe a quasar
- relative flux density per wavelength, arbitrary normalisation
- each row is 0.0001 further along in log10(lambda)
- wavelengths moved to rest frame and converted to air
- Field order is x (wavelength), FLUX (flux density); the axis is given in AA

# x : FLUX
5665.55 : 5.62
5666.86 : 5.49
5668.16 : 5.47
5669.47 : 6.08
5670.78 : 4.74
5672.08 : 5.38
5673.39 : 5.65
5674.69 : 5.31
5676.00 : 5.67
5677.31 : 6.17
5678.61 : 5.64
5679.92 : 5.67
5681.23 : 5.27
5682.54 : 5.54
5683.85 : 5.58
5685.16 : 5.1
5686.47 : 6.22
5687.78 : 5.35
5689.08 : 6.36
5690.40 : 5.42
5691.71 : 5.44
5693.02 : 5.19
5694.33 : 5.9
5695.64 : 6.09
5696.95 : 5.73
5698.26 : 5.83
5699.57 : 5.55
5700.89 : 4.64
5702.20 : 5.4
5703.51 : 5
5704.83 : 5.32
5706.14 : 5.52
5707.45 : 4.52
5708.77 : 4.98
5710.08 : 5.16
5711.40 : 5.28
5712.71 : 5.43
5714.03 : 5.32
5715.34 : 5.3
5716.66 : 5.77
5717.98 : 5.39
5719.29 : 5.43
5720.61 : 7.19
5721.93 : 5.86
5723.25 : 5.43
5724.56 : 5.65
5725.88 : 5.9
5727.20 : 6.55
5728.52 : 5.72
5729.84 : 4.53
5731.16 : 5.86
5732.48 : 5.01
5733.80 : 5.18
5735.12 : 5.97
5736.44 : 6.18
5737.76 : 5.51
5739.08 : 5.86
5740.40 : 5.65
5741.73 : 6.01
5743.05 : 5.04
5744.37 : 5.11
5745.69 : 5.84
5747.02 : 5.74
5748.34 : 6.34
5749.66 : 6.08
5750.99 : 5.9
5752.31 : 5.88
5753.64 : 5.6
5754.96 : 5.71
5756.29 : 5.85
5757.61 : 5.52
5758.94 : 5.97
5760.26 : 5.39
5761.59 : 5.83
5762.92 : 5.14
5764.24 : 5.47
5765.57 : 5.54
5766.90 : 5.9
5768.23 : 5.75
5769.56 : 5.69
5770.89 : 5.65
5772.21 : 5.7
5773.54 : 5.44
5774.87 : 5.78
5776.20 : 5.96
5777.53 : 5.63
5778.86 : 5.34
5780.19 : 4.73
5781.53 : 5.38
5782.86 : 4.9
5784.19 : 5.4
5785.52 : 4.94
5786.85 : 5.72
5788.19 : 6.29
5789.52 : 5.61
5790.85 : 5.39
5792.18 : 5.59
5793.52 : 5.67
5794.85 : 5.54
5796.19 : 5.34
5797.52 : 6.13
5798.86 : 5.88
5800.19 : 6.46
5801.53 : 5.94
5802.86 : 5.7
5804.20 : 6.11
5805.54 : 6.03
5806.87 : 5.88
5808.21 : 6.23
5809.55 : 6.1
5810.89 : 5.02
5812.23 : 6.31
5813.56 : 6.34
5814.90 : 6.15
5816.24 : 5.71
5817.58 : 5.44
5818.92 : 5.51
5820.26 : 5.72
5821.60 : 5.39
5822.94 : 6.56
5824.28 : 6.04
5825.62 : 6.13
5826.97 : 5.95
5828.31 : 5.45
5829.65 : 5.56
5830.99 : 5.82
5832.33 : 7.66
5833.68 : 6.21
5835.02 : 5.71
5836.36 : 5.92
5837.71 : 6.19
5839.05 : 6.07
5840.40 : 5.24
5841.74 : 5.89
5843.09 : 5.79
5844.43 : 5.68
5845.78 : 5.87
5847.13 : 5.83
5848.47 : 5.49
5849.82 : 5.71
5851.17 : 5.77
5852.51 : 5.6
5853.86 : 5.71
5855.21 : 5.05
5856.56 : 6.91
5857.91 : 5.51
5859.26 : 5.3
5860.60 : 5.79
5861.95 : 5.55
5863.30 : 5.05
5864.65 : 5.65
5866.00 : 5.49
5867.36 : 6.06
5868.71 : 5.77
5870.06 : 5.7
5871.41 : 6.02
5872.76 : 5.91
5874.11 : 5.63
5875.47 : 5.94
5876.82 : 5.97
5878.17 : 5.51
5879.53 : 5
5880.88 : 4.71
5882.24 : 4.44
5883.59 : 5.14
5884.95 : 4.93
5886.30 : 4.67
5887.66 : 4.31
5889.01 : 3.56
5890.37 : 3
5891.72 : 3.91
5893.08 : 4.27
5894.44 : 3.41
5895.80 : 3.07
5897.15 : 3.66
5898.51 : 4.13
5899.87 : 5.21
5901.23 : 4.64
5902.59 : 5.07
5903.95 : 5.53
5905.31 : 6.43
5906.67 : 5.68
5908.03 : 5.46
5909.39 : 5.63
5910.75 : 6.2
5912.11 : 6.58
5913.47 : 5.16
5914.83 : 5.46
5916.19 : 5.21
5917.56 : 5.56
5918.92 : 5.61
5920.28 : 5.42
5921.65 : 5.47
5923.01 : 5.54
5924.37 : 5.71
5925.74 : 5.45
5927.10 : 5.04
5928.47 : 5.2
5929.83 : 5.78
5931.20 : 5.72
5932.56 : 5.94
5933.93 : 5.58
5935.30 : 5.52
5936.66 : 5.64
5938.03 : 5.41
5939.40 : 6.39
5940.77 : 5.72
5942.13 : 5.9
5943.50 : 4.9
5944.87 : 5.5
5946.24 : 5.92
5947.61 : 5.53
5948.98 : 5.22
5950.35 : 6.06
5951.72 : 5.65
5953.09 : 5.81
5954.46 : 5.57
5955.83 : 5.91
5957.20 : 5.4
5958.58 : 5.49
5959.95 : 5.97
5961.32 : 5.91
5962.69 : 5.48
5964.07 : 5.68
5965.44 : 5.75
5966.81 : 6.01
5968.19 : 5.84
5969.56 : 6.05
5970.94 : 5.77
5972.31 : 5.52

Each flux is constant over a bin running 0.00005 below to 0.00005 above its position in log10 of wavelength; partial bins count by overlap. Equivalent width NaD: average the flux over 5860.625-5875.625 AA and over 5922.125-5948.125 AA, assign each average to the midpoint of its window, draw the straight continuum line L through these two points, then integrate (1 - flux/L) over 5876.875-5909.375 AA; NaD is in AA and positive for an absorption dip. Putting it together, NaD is 5.8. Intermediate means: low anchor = 5.7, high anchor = 5.6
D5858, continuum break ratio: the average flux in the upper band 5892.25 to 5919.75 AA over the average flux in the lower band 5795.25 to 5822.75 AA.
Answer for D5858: 0.87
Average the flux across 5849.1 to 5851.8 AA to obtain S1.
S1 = 5.72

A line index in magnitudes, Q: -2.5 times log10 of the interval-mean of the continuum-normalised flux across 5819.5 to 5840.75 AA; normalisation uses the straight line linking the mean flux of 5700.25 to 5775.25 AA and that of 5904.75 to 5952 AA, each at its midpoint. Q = -0.07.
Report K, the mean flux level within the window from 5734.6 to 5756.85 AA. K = 5.78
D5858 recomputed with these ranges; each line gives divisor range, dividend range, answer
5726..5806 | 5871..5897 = 0.83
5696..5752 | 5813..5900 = 0.97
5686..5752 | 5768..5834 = 1.03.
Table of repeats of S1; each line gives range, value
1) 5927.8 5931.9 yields 5.58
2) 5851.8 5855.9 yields 5.46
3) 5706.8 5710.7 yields 4.88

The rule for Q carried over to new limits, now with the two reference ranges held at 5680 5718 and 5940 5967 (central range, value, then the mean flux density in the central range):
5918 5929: 0.040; 5.44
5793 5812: -0.065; 5.87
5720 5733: -0.060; 5.77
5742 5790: -0.022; 5.61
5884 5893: 0.338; 4.11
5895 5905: 0.233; 4.53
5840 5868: -0.017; 5.67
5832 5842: -0.094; 6.07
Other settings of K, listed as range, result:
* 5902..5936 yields 5.6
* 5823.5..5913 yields 5.4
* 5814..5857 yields 5.86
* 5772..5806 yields 5.63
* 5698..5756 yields 5.57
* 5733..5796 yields 5.62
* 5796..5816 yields 5.99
